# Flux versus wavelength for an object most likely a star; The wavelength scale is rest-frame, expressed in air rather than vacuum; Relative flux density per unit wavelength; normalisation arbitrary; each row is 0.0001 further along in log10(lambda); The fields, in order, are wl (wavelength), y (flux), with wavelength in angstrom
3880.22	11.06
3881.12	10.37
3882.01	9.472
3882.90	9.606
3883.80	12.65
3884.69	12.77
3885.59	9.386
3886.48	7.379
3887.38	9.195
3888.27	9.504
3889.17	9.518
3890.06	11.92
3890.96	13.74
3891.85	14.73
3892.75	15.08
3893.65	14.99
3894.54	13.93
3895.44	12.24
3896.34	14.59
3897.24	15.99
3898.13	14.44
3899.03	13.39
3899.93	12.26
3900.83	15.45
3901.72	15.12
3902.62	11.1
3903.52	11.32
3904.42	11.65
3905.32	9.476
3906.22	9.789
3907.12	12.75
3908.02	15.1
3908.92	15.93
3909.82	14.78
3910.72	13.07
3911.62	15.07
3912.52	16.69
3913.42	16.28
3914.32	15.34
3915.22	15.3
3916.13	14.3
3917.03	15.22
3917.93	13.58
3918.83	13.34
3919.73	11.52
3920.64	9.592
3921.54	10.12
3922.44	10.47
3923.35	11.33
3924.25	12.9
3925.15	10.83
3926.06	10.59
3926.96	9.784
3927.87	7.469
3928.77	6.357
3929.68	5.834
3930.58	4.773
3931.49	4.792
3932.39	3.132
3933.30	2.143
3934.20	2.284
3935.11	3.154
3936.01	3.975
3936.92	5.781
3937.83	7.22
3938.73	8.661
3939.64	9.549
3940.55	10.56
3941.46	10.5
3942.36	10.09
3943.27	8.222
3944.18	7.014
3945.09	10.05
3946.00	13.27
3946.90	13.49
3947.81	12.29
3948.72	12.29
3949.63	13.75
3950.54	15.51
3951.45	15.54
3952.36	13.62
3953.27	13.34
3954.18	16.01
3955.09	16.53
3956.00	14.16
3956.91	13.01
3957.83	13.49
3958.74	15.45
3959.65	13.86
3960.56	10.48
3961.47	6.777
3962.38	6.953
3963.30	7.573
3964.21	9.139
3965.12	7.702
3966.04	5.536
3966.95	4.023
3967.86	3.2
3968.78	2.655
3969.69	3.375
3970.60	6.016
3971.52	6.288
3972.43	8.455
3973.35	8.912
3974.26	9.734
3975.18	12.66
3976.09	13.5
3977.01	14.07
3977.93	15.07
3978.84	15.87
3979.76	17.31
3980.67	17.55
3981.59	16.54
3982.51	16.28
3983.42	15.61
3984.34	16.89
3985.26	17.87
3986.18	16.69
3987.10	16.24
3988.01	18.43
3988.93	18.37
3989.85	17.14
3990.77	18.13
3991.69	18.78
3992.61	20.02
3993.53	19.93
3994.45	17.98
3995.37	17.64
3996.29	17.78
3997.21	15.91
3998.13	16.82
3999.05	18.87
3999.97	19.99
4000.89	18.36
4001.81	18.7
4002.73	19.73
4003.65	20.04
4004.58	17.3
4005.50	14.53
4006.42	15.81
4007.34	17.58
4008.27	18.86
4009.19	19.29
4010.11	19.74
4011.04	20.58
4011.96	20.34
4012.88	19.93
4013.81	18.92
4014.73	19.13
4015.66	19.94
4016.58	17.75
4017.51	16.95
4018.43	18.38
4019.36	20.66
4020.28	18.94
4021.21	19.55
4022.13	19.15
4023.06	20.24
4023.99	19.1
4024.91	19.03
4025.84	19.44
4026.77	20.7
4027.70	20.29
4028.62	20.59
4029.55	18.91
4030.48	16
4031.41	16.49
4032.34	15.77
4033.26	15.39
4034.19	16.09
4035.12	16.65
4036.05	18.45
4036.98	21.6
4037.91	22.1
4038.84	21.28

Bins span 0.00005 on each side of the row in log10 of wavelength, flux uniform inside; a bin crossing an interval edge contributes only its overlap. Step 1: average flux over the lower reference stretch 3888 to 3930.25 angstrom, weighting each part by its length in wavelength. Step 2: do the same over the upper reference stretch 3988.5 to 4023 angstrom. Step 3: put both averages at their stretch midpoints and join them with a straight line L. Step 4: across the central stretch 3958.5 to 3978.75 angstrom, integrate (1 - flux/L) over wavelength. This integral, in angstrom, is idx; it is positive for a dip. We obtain 9.4 angstrom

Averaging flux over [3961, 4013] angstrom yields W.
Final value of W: 14.6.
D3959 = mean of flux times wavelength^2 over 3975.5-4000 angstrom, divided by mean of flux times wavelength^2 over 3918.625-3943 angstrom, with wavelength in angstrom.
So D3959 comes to 2.22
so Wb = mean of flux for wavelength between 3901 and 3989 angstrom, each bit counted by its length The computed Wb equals 11.3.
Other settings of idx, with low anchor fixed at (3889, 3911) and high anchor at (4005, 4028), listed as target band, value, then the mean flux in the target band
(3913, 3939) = 9.51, 9.16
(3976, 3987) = 0.70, 16.2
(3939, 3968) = 8.74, 11.1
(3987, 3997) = -0.25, 18.2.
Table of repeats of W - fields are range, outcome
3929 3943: 6.2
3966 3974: 5.49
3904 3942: 10.3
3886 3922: 13.1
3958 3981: 9.7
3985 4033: 18.5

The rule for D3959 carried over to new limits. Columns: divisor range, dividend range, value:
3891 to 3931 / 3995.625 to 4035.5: 1.55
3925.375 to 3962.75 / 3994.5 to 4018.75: 1.93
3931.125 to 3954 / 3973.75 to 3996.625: 1.82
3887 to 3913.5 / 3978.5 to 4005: 1.41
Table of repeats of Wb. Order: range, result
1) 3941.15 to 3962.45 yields 12.4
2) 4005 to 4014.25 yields 18.6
